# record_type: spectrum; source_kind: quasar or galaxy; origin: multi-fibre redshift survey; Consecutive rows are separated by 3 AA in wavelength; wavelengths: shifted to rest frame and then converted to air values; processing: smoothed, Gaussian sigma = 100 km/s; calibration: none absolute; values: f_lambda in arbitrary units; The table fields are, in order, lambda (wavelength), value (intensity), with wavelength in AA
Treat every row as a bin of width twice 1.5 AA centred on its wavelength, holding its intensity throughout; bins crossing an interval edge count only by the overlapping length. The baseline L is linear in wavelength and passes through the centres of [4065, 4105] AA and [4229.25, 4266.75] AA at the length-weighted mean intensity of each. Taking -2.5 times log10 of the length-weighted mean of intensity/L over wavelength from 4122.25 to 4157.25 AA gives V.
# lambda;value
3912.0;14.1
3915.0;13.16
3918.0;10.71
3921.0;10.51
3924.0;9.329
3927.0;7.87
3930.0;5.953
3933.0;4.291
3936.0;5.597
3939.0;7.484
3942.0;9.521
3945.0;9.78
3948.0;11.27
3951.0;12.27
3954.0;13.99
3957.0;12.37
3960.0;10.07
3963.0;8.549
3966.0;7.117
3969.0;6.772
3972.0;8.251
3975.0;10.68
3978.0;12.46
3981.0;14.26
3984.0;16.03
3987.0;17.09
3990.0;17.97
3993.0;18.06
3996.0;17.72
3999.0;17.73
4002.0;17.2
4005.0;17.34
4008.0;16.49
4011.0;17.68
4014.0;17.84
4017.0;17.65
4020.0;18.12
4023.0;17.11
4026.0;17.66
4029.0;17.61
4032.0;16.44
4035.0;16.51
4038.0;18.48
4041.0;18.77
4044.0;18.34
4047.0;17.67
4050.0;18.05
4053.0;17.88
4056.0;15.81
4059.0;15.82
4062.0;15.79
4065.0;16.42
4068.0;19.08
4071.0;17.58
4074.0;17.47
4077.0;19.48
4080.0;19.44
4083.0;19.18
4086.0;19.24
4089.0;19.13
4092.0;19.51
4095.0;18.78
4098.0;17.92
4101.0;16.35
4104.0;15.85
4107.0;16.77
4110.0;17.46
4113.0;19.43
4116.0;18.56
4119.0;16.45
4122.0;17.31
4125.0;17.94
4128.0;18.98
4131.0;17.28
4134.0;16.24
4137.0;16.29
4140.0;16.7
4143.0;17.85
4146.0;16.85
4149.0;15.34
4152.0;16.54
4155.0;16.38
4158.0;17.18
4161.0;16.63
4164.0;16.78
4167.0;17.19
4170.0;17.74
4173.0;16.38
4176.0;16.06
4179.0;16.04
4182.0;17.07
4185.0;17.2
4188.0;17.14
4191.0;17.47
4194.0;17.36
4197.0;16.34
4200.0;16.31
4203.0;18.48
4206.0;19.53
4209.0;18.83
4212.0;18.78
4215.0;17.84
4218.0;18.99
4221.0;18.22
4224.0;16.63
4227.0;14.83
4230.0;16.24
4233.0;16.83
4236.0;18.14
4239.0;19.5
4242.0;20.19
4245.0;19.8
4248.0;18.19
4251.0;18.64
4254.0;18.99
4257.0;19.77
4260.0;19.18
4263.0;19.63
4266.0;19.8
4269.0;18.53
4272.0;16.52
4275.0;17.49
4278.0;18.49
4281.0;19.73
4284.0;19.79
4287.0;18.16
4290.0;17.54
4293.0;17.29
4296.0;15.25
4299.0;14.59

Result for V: 0.10 mag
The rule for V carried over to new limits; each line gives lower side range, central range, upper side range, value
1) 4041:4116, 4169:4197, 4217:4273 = 0.08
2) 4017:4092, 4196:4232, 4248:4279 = 0.05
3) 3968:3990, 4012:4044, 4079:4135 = -0.20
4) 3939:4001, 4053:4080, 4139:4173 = -0.18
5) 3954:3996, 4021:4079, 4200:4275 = -0.23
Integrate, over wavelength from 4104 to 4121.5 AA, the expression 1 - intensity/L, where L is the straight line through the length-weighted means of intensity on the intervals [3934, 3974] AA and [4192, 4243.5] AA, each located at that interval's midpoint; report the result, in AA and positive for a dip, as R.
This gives -3.7 AA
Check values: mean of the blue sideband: 9.42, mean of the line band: 17.5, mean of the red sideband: 17.8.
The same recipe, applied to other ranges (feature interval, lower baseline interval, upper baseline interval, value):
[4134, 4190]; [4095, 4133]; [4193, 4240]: 2.77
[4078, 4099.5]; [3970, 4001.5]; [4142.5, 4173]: -3.99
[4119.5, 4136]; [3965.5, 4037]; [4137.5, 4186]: -0.95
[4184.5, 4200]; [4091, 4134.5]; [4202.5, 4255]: 0.90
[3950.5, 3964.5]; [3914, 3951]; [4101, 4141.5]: -2.02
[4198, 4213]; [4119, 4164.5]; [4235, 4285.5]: -0.22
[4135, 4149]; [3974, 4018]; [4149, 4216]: 0.25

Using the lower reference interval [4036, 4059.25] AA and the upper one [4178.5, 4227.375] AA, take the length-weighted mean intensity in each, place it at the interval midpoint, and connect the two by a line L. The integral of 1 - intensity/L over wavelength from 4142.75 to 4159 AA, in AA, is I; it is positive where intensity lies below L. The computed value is 0.9 AA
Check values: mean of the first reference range 17.7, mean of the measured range 16.6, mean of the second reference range 17.6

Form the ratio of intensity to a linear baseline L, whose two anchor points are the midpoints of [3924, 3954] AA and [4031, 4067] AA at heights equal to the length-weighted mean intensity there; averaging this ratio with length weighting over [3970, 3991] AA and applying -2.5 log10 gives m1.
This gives -0.14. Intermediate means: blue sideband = 8.57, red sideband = 17.2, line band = 13.6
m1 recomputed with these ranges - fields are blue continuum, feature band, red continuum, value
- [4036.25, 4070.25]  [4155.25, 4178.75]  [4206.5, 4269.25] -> 0.081 mag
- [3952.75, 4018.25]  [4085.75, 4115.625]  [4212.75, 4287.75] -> -0.126 mag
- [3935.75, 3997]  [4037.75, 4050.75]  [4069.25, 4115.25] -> -0.156 mag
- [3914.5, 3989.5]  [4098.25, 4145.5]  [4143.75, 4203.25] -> -0.136 mag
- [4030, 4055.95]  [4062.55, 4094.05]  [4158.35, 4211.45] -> -0.061 mag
